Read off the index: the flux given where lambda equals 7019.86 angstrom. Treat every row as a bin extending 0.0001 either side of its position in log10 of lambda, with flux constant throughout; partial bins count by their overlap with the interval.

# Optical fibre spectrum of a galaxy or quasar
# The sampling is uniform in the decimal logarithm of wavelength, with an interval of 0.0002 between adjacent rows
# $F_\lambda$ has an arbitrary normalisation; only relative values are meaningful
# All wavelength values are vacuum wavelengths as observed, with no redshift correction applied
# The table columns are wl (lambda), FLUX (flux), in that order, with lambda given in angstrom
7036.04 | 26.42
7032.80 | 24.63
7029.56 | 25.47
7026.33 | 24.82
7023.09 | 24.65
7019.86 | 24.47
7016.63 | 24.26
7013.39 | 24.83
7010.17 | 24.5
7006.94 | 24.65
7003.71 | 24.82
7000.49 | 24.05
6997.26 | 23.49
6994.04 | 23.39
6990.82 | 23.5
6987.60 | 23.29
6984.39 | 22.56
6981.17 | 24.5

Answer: 24.47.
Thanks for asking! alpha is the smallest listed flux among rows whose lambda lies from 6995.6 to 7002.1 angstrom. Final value 23.49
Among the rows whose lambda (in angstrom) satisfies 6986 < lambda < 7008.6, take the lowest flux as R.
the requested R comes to 23.29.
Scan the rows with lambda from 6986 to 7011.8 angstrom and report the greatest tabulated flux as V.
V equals 24.82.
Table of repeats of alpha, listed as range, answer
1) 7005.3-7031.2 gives 24.26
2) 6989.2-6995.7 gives 23.39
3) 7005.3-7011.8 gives 24.5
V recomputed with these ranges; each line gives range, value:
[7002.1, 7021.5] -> 24.83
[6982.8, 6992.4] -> 23.5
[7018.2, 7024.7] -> 24.65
